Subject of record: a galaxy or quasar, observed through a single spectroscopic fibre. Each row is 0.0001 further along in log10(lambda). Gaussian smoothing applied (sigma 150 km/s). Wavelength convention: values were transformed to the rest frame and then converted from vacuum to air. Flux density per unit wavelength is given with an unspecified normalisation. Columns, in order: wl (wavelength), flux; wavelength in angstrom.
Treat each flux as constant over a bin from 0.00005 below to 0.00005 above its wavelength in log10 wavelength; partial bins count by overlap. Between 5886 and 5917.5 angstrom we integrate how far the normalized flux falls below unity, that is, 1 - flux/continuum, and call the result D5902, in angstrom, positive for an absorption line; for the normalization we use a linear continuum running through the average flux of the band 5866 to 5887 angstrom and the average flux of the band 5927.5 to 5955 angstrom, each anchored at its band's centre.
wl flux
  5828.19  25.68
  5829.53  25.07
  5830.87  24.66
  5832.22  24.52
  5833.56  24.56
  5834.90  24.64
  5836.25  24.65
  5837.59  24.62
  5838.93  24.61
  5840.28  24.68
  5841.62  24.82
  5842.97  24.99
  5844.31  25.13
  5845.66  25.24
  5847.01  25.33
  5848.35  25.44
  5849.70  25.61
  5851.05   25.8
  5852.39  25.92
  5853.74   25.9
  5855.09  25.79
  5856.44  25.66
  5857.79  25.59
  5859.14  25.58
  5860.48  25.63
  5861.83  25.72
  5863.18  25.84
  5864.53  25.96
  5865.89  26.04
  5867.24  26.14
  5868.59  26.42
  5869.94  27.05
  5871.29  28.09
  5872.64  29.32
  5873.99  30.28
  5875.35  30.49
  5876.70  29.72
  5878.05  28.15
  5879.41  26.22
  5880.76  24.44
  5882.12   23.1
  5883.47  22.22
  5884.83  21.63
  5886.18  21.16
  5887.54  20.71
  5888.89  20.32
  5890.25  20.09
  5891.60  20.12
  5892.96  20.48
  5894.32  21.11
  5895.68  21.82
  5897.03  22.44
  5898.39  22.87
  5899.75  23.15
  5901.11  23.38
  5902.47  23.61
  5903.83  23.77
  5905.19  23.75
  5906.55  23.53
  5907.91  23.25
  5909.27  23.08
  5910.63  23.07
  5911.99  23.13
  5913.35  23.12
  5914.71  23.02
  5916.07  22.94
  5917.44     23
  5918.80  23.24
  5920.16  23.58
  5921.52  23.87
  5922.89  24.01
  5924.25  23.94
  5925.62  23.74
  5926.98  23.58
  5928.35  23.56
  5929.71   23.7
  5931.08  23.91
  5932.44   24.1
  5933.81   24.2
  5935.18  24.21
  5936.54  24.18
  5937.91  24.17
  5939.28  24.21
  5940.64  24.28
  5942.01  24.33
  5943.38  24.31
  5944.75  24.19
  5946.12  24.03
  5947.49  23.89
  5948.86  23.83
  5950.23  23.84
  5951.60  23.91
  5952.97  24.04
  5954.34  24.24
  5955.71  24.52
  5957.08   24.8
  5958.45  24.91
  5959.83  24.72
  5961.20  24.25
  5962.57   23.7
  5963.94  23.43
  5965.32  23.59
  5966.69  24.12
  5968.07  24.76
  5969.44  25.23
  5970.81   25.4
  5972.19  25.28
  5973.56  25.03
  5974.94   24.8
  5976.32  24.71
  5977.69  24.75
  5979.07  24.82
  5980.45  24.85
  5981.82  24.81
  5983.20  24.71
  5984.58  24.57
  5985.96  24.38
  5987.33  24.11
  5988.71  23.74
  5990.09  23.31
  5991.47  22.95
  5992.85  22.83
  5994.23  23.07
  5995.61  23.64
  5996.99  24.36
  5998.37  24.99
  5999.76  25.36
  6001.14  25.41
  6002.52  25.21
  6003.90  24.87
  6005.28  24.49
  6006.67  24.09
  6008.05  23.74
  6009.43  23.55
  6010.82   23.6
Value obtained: 3.7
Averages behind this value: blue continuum 26.3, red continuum 24.1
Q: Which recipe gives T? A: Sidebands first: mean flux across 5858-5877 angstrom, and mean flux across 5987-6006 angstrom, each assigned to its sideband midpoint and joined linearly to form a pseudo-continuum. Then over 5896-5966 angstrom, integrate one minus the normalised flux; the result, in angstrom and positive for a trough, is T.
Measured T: 5.3 angstrom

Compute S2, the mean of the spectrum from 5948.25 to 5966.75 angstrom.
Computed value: 24.1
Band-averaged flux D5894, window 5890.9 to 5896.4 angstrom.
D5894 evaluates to 20.9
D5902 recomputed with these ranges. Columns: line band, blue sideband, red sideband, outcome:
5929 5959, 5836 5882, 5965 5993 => 1.0 angstrom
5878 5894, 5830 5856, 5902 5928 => 1.3 angstrom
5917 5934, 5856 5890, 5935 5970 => 0.7 angstrom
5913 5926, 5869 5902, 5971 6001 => 0.4 angstrom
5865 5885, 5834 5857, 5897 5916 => -2.0 angstrom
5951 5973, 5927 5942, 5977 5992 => -0.2 angstrom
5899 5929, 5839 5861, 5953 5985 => 1.9 angstrom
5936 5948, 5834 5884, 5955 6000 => 0.3 angstrom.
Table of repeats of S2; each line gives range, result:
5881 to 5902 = 21.7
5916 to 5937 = 23.8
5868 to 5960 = 24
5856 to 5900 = 24.7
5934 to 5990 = 24.4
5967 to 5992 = 24.6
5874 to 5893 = 23.8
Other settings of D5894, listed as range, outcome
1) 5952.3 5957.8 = 24.4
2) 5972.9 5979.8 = 24.8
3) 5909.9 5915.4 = 23.1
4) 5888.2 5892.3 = 20.2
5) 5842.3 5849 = 25.2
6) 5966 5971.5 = 24.9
